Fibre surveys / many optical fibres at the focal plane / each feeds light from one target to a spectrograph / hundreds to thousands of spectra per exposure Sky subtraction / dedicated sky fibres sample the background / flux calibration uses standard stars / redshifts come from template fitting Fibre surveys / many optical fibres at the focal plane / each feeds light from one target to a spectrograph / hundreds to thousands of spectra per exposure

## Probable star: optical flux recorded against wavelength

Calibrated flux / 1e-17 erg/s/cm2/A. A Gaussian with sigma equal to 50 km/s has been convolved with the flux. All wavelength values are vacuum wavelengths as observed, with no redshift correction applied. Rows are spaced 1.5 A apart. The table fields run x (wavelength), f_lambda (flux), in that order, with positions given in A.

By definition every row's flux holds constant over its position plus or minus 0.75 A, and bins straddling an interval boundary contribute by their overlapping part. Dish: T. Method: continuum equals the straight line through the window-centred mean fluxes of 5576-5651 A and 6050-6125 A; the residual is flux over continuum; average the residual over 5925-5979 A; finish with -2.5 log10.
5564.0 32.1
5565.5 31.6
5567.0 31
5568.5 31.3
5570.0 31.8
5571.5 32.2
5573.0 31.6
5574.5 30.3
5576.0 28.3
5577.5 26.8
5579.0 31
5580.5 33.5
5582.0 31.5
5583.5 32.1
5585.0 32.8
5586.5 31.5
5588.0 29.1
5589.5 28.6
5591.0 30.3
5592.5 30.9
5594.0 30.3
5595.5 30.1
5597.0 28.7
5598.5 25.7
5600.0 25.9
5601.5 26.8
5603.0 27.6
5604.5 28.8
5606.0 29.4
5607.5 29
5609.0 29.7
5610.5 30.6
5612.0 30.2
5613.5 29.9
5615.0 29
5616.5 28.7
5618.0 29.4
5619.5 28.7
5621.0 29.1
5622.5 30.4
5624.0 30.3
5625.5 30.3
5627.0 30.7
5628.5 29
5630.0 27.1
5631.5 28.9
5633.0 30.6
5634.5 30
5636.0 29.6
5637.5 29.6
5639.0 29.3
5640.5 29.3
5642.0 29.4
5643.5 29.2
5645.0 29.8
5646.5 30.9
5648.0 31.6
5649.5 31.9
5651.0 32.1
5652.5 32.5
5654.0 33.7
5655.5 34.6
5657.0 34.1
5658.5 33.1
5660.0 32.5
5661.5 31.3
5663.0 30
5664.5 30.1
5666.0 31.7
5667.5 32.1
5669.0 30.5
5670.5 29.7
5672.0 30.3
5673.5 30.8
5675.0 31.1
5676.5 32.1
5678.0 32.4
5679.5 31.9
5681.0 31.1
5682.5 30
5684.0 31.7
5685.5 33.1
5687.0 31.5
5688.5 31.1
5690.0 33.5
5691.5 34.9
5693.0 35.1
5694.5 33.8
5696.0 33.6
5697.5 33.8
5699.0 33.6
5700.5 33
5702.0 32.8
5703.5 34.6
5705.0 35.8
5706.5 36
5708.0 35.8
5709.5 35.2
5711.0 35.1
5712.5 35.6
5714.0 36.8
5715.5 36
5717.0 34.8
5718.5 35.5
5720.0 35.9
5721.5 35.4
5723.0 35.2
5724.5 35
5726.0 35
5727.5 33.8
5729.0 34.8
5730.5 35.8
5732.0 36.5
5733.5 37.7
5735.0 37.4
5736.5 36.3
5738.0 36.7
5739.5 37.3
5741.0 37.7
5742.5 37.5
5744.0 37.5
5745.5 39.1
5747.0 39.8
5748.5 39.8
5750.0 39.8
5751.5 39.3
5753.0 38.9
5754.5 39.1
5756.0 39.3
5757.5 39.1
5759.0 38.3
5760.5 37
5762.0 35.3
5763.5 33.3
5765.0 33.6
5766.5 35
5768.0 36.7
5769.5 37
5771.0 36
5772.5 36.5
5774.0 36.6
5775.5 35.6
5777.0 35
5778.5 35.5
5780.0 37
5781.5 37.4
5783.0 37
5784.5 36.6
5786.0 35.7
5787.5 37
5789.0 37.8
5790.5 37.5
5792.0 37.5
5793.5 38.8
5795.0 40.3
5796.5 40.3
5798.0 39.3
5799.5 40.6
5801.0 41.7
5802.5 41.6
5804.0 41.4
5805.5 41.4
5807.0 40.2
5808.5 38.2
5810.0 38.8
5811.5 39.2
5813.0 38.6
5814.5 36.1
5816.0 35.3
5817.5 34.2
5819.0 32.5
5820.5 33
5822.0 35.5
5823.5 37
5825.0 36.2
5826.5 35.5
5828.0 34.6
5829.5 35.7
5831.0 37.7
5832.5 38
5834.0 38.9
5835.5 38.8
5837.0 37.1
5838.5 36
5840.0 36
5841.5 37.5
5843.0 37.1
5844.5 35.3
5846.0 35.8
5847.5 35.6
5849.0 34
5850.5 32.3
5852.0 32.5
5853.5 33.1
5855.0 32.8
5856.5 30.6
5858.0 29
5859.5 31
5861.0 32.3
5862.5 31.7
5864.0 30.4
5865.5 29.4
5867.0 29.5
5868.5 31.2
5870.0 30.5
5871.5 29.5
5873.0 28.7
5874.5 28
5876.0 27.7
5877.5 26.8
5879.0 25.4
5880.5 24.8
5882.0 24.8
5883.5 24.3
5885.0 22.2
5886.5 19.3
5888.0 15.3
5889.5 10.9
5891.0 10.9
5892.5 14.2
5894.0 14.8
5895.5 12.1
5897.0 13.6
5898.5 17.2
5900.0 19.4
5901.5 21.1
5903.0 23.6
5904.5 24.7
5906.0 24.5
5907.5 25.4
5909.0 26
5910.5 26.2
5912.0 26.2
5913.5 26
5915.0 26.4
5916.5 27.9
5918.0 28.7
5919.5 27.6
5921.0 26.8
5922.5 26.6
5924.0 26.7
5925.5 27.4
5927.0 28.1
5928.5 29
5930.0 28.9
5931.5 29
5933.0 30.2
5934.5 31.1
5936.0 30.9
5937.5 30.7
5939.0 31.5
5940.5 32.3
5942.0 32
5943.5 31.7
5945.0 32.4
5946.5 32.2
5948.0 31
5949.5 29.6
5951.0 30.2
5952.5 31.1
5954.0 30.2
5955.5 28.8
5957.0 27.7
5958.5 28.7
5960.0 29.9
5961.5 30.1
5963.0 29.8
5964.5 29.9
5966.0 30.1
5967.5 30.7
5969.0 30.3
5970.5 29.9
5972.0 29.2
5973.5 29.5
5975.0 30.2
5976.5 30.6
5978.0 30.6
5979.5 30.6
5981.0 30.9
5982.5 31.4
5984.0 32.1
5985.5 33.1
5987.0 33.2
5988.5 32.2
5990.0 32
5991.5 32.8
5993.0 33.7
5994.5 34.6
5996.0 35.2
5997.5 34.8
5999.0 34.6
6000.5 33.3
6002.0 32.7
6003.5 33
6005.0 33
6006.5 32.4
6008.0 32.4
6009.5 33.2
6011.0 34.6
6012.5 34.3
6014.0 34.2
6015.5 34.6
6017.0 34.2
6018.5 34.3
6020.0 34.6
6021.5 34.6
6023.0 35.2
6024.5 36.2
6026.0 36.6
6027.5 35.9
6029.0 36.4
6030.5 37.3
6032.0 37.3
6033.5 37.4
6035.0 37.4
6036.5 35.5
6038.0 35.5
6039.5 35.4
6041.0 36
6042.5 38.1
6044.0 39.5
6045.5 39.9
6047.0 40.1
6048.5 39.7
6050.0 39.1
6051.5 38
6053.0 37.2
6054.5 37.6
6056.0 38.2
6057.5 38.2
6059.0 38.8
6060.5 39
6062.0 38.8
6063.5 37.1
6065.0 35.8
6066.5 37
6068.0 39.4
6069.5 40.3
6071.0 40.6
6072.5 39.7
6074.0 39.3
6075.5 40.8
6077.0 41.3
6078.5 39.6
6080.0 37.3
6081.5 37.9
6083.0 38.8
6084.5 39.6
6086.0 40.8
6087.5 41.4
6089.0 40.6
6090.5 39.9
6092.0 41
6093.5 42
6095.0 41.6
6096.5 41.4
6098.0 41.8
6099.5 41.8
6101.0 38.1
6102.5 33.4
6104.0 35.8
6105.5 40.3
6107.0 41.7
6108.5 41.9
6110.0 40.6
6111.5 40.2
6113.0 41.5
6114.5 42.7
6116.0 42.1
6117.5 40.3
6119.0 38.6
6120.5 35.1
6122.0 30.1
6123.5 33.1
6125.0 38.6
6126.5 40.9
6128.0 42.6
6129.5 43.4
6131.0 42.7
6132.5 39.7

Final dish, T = 0.20 mag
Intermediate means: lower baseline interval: 29.7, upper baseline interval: 39.1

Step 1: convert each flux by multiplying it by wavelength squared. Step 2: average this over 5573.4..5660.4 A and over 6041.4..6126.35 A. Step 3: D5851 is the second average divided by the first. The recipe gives 1.53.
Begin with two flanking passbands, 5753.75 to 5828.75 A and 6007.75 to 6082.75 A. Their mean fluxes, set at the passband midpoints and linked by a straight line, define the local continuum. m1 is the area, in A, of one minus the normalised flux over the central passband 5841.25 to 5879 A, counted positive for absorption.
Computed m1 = 5.8 A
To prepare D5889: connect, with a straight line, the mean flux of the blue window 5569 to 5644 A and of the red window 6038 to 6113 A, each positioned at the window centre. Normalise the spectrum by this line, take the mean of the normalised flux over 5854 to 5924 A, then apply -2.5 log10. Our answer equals 0.39 mag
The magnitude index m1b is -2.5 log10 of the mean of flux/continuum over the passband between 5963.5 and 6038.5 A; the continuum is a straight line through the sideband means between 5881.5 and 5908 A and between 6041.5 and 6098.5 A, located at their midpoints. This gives -0.073 mag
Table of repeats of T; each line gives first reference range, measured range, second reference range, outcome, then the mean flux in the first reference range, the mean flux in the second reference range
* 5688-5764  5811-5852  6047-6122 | 0.03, 36.1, 39.4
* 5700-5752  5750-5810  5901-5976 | -0.10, 36.3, 28.8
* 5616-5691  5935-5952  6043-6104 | 0.17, 30.9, 39.3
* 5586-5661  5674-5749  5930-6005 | -0.15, 30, 31.3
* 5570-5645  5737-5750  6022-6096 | -0.18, 29.7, 38.5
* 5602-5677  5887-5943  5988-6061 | 0.37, 30.4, 35.7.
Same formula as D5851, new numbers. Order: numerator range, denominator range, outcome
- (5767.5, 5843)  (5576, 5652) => 1.34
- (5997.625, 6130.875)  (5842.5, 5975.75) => 1.44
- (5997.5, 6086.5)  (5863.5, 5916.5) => 1.68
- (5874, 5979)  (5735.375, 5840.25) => 0.74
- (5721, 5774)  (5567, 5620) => 1.31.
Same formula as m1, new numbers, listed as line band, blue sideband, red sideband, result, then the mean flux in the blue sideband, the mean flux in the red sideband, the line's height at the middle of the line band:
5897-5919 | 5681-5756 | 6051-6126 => 7.78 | 35.6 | 39.1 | 37.4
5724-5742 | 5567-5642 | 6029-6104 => -2.21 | 29.7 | 38.8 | 32.2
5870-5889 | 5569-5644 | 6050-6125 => 5.56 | 29.7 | 39.1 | 35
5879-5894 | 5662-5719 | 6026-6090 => 7.19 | 33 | 38.4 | 35.9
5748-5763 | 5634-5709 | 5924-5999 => -3.20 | 32.1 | 30.9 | 31.7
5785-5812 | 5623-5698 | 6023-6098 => -4.32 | 31.3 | 38.6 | 33.8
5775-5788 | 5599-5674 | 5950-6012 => -2.35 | 30.2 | 31.5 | 30.8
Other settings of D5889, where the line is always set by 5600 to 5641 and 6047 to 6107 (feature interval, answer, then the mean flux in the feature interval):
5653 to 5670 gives -0.068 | 32.1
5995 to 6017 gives 0.120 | 33.8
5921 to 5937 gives 0.246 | 28.7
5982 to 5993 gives 0.149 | 32.5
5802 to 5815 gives -0.184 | 39.5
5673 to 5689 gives -0.033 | 31.5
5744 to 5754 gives -0.220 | 39.3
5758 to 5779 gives -0.107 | 35.9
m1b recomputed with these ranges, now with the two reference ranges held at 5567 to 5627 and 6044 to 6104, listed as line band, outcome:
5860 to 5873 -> 0.16 mag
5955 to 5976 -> 0.24 mag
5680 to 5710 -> -0.06 mag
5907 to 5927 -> 0.32 mag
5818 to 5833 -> -0.04 mag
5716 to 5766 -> -0.13 mag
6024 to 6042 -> 0.06 mag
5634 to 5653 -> 0.01 mag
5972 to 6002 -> 0.16 mag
